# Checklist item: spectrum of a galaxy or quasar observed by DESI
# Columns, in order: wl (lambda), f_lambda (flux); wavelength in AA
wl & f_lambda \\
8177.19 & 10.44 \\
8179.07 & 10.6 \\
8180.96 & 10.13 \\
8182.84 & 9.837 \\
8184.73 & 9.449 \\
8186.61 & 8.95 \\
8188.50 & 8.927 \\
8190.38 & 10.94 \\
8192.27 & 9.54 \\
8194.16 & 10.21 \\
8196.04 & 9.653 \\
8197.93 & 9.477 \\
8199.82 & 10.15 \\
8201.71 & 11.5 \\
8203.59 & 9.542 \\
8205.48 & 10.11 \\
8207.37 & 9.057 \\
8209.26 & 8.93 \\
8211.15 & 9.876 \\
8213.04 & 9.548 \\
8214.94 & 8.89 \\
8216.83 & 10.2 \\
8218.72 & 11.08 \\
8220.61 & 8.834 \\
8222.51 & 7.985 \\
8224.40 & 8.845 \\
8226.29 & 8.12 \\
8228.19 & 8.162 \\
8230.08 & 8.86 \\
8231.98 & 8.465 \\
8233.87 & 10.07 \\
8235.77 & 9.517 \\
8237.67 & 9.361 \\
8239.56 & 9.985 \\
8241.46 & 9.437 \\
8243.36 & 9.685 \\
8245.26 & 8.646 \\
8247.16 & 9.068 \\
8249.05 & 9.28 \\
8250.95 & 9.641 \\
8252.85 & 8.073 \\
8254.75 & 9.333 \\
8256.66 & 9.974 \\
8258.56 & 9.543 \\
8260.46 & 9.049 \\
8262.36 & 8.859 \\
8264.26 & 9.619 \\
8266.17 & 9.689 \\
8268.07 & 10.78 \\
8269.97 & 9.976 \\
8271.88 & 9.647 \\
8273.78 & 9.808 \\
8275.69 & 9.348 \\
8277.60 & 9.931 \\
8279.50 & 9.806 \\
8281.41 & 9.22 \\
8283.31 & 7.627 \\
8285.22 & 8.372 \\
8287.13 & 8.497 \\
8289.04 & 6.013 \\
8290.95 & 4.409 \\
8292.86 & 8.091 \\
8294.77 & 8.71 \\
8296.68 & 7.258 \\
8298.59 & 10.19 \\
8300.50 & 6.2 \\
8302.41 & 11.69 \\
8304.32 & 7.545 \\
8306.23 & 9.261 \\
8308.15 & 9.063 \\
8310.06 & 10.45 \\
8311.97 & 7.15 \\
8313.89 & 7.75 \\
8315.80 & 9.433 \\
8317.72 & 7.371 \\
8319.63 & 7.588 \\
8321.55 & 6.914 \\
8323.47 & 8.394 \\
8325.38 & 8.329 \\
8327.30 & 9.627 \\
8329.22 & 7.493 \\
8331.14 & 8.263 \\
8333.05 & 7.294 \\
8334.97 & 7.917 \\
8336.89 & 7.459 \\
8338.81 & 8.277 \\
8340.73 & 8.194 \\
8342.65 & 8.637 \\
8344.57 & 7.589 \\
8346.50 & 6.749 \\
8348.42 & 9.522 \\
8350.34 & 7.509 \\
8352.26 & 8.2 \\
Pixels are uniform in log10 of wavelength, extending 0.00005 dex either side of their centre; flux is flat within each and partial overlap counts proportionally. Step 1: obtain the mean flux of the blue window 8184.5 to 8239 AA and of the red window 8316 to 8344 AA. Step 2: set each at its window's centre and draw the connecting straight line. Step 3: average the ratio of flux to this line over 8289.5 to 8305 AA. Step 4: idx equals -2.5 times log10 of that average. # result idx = 0.06 mag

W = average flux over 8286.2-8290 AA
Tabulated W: 7.24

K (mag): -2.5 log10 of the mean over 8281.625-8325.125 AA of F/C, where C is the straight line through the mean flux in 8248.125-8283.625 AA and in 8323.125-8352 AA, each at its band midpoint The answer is 0.08 mag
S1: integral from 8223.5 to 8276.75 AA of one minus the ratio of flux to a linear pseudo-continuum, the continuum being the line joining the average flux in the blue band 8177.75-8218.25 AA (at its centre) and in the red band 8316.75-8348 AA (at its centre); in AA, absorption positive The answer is -1.53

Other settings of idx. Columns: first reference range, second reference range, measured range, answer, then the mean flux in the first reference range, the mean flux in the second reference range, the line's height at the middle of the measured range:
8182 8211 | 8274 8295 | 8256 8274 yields -0.14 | 9.76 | 8.22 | 8.56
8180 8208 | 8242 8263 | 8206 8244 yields 0.03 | 9.84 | 9.21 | 9.5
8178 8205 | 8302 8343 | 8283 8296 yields 0.18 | 9.93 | 8.32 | 8.73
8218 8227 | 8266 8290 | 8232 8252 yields -0.05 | 8.95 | 9.11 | 9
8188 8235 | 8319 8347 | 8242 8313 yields -0.03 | 9.48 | 7.94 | 8.64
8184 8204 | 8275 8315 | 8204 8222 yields 0.00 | 9.87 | 8.41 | 9.59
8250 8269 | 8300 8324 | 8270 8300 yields 0.06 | 9.45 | 8.41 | 8.95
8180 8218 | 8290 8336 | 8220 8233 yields 0.11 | 9.75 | 8.18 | 9.37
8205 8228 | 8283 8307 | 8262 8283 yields -0.16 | 9.23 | 7.99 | 8.35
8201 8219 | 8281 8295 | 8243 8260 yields -0.08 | 9.81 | 7.5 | 8.58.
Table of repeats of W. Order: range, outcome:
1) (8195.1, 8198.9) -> 9.57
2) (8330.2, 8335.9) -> 7.83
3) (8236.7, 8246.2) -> 9.42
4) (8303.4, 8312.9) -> 8.7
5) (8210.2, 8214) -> 9.69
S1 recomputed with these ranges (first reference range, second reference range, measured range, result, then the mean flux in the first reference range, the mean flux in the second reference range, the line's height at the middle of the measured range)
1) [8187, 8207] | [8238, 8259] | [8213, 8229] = 1.0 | 9.95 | 9.33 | 9.66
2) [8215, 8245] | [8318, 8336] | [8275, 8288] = -0.6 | 9.22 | 7.96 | 8.55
